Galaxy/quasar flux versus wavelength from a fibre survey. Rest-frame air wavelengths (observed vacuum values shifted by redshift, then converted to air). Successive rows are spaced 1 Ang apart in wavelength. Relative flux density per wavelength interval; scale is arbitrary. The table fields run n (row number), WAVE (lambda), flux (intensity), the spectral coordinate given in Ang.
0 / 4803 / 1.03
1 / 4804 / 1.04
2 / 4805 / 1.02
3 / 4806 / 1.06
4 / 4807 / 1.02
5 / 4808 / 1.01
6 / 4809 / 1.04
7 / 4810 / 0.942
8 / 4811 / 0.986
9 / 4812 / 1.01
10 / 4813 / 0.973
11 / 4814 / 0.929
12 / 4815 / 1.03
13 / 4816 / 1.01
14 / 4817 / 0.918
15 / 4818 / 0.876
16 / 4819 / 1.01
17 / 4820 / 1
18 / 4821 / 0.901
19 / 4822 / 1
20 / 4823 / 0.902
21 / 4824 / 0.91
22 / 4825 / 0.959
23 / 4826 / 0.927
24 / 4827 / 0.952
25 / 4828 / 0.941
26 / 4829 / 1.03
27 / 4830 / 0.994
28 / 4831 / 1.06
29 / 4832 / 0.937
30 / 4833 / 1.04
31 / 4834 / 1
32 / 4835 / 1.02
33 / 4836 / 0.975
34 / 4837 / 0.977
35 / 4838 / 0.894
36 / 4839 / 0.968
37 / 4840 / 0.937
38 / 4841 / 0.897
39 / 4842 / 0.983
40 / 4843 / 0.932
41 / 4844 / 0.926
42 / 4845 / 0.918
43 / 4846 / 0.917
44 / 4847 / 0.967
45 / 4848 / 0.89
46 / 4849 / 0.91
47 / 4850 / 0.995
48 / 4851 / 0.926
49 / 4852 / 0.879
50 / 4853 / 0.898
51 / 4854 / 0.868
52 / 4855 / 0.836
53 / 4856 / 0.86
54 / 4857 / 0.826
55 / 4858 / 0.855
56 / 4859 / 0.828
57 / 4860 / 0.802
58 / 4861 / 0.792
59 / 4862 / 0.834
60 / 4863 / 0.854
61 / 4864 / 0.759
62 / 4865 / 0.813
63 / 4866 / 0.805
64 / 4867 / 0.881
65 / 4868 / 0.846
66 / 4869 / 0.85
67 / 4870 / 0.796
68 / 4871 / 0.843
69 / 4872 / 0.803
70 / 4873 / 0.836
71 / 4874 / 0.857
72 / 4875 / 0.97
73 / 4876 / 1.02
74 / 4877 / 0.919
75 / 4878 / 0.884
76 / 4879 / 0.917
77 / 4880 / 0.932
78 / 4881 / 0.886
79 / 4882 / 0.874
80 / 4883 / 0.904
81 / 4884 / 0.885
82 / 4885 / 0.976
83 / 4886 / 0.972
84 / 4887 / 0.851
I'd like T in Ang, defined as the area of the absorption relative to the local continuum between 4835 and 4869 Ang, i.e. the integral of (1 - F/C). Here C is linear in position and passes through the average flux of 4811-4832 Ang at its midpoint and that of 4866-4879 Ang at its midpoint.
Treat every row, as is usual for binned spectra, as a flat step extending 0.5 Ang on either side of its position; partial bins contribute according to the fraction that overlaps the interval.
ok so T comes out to 0.9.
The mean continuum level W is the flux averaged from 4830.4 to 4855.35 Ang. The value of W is 0.943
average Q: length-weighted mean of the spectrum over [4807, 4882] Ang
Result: 0.92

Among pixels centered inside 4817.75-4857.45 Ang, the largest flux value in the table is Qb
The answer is 1.06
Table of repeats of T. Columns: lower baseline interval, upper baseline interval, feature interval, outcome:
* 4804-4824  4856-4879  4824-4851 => -1.0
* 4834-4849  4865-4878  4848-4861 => 0.6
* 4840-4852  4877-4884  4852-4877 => 1.8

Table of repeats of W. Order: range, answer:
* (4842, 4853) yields 0.927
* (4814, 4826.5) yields 0.953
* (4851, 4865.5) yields 0.839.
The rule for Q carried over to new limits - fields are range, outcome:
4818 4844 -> 0.963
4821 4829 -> 0.945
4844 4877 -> 0.868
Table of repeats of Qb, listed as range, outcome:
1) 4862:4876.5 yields 1.02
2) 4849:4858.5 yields 0.995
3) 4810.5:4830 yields 1.03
